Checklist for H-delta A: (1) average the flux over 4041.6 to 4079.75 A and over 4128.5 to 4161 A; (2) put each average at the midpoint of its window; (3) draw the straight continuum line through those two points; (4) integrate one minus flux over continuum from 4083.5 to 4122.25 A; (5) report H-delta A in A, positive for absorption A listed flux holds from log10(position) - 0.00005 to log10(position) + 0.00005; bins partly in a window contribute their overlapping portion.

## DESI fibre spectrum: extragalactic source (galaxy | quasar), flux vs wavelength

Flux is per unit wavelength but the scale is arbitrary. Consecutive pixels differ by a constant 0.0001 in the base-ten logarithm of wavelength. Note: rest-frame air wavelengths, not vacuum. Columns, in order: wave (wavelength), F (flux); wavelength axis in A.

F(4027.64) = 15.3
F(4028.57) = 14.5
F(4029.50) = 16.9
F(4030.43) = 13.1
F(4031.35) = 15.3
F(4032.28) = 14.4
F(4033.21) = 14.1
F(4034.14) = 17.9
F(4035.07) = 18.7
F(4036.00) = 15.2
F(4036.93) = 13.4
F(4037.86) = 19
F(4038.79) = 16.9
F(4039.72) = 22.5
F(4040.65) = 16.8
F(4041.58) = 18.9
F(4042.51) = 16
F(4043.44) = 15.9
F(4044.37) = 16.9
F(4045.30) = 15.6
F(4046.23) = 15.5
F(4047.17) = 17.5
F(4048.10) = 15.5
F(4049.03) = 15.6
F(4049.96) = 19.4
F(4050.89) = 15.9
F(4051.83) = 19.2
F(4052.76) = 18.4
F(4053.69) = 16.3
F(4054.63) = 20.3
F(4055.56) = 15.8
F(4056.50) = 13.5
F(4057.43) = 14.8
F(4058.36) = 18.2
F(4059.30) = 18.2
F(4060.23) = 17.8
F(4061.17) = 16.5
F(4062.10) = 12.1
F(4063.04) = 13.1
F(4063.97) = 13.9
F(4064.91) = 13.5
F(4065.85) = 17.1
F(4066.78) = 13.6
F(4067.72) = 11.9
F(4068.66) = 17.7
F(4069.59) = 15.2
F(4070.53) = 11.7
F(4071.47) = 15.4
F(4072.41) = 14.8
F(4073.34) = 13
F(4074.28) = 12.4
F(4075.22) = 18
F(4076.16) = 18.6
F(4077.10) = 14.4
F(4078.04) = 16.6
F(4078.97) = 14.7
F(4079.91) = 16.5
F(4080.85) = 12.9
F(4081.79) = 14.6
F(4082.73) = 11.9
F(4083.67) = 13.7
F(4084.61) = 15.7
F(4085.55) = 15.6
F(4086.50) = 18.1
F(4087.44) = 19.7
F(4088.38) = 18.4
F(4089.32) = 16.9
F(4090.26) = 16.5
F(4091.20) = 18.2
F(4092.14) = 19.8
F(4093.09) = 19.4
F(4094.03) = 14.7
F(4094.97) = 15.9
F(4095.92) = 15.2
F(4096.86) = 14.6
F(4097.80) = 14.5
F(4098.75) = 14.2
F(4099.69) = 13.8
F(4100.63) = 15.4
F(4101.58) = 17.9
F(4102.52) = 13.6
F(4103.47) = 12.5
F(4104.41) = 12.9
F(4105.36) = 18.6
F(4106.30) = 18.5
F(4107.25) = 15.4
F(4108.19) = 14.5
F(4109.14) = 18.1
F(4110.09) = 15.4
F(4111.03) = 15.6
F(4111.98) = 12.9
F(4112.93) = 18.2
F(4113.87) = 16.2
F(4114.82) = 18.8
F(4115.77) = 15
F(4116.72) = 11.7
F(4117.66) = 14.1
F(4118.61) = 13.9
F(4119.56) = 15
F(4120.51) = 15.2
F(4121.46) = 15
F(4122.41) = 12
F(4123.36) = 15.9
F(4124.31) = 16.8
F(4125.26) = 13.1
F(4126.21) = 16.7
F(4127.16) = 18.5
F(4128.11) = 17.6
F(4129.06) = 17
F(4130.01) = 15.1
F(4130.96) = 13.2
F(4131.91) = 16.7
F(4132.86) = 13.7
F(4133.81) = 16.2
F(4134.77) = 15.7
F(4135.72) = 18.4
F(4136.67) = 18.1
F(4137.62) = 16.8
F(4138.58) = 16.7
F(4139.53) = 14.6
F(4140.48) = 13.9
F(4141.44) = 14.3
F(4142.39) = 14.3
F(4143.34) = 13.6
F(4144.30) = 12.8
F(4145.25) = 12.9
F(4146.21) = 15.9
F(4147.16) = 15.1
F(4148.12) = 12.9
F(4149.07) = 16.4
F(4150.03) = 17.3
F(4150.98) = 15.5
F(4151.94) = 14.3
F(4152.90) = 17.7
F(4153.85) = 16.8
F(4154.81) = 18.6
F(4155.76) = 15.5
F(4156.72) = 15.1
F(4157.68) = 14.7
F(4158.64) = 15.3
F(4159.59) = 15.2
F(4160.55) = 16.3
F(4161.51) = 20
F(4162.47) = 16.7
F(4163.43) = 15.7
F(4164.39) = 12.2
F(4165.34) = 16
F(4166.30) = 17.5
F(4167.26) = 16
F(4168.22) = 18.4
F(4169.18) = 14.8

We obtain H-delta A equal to -0.4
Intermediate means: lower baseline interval 15.8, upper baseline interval 15.5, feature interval 15.8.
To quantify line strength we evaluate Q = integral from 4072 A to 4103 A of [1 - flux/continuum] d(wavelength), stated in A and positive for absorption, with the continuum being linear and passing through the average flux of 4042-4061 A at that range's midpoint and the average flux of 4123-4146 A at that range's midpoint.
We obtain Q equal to 0.9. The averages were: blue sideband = 16.8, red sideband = 15.5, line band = 15.8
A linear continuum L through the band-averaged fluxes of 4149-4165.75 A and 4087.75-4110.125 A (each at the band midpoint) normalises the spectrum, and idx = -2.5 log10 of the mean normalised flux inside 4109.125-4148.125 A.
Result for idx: 0.05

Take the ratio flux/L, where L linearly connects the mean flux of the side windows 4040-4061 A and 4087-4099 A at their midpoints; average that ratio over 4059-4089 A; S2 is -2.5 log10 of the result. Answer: 0.11 mag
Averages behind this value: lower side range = 17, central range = 15.2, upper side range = 16.8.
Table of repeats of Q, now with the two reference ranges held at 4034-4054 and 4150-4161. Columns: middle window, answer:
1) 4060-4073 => 1.8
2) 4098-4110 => 0.8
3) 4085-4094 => -0.7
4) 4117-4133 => 1.0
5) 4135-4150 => 0.9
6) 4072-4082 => 1.0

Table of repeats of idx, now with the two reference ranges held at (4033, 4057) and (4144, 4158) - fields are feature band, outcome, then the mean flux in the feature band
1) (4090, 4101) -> 0.02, 16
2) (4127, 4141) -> -0.03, 16.1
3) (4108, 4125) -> 0.05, 15.2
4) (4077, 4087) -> 0.10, 15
